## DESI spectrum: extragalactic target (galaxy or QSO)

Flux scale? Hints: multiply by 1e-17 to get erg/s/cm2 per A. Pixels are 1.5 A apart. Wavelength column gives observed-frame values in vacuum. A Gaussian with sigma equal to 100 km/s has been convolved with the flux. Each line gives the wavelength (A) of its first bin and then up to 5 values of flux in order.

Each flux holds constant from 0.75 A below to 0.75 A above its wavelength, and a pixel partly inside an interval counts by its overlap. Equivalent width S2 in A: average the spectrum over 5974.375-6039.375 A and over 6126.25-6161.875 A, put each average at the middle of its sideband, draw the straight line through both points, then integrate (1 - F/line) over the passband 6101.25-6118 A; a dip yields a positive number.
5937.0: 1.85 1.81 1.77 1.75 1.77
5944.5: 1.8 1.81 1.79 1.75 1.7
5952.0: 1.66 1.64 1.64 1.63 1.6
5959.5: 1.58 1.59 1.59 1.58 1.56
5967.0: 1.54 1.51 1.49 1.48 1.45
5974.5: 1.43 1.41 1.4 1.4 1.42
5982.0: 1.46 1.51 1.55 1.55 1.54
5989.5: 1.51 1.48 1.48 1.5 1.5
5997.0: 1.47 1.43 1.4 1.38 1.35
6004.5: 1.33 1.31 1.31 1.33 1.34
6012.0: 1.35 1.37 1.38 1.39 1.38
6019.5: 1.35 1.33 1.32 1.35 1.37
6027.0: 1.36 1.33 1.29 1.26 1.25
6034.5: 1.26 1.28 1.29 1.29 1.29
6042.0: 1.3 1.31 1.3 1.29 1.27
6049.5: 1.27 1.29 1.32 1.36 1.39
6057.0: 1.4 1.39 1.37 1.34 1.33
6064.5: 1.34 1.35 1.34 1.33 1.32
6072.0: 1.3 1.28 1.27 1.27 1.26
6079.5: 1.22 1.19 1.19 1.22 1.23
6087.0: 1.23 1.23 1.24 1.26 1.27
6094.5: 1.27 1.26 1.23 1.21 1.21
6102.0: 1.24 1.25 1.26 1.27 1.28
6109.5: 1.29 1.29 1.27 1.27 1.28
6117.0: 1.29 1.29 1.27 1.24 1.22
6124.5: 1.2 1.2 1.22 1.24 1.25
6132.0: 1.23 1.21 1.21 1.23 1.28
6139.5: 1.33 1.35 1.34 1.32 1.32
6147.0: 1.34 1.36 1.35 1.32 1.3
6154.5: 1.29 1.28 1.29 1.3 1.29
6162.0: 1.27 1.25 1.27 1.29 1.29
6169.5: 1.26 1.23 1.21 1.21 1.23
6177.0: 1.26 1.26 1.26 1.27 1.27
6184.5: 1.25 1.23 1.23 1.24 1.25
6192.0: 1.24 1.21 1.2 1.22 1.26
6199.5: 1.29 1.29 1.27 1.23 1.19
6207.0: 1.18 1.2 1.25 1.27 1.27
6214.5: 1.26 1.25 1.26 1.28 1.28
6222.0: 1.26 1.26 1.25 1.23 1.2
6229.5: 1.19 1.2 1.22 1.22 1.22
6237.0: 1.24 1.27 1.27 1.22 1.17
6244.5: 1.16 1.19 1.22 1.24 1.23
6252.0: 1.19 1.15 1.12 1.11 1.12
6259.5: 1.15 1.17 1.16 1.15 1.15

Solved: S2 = 0.51 A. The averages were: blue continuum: 1.39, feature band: 1.27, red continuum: 1.29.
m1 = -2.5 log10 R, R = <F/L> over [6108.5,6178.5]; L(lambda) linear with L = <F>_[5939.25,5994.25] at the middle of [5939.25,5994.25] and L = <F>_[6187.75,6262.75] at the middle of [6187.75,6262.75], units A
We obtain 0.05 mag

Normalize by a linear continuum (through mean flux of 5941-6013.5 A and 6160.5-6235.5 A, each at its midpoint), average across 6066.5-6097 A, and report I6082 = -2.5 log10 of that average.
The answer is 0.11 mag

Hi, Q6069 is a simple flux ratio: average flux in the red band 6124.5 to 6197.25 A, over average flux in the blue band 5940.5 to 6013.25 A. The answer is 0.83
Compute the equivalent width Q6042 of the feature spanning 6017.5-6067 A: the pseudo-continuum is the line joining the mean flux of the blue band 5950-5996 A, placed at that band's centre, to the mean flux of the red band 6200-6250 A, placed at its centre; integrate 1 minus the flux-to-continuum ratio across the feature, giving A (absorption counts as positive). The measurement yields 4.3 A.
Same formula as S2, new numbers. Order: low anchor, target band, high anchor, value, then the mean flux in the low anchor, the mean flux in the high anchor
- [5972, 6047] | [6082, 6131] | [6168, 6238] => 2.3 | 1.38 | 1.24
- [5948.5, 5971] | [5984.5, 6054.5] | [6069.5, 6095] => 3.4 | 1.6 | 1.25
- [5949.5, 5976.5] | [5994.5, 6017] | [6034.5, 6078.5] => 1.1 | 1.56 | 1.31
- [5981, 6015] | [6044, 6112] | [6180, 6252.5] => 3.8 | 1.43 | 1.24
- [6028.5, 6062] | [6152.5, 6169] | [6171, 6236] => -0.3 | 1.31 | 1.24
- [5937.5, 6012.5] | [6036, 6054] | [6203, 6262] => 1.9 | 1.53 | 1.22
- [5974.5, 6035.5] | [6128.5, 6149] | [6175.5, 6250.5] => 0.1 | 1.39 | 1.24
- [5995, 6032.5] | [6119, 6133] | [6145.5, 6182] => 0.7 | 1.36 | 1.28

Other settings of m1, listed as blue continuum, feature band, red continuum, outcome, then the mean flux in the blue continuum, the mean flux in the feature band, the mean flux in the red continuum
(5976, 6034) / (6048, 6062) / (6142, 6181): 0.01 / 1.4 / 1.34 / 1.28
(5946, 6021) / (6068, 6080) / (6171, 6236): 0.08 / 1.49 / 1.28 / 1.24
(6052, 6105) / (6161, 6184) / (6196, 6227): 0.00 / 1.28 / 1.26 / 1.25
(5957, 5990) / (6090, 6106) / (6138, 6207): 0.09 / 1.51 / 1.25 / 1.27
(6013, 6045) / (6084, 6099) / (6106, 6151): 0.04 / 1.32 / 1.24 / 1.27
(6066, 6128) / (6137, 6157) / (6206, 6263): -0.07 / 1.26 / 1.32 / 1.21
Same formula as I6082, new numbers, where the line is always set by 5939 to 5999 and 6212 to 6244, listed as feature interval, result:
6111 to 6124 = 0.09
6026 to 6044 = 0.15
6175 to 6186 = 0.04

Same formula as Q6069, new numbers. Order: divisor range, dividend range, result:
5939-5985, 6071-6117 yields 0.79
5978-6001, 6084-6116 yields 0.85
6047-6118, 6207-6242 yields 0.97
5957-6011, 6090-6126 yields 0.86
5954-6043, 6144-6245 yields 0.88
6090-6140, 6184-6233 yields 0.99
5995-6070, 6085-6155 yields 0.95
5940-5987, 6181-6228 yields 0.79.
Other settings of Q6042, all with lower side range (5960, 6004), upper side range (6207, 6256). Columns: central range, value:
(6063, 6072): 0.39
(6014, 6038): 1.85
